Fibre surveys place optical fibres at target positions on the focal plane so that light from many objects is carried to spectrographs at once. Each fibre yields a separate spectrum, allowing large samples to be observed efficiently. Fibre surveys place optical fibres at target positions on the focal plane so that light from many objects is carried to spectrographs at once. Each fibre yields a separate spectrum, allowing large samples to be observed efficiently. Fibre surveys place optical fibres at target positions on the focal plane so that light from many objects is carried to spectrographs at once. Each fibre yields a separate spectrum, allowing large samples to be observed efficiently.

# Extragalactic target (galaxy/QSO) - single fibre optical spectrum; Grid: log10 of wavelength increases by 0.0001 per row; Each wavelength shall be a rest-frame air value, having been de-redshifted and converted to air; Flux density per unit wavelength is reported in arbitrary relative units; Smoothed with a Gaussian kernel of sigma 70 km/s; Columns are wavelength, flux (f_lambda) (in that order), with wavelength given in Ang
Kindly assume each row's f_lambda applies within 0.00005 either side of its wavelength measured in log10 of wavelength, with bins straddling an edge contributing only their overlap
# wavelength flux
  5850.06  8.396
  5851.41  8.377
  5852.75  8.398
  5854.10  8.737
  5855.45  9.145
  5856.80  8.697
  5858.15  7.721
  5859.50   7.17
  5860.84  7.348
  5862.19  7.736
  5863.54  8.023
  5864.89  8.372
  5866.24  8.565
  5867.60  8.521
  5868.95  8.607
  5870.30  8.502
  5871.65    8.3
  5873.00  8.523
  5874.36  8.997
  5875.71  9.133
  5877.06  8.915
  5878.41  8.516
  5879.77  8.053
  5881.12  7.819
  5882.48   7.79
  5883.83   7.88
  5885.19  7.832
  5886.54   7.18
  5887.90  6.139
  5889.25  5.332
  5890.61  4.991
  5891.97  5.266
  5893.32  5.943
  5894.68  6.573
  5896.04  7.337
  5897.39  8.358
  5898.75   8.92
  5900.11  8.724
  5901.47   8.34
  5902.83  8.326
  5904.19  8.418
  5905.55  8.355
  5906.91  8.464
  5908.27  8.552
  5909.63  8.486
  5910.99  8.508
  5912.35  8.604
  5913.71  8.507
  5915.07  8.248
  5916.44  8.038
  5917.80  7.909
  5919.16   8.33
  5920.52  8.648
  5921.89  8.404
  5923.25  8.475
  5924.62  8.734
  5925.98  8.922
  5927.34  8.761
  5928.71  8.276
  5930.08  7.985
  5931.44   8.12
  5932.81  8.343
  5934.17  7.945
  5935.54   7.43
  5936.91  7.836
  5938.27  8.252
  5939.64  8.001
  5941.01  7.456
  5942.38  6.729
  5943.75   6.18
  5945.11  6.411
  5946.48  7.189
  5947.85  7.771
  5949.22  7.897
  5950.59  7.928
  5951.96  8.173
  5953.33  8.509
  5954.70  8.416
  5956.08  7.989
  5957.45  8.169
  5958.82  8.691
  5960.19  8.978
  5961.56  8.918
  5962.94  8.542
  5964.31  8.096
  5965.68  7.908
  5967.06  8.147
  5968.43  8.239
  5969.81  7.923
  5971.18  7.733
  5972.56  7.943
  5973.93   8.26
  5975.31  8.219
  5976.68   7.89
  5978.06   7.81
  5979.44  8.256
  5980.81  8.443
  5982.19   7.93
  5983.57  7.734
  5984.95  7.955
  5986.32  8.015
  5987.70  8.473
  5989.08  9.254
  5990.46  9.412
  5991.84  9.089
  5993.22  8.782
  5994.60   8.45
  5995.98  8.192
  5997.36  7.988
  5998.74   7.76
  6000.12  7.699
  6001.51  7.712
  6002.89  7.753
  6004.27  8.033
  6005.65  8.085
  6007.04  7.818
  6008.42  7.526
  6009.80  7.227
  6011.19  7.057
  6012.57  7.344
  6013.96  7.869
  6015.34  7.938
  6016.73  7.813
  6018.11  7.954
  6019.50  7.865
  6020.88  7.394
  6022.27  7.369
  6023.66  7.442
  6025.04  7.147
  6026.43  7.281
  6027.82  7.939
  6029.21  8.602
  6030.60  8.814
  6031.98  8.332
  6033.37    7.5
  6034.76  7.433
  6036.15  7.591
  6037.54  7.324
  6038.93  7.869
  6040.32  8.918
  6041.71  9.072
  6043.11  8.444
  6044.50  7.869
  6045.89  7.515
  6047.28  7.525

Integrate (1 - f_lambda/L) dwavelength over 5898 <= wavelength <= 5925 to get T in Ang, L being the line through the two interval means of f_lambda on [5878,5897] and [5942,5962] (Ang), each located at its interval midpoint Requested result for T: -4.4 Ang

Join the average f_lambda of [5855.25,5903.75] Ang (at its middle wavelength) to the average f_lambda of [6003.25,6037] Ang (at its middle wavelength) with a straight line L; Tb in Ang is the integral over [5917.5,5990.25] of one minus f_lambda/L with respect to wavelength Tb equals -3.10 Ang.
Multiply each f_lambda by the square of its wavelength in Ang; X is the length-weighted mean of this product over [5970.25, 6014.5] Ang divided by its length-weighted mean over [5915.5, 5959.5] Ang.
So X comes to 1.0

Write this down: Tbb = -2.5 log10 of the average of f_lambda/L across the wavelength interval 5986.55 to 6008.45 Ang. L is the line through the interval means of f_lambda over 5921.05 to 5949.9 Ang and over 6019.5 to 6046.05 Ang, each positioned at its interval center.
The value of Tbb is -0.05 mag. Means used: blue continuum 7.87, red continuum 7.9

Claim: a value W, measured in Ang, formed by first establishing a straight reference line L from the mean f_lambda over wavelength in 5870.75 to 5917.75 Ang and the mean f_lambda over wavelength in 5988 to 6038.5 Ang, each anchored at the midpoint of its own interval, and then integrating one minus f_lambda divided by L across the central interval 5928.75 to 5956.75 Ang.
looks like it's 0.5 Ang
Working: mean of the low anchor 7.87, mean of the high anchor 7.91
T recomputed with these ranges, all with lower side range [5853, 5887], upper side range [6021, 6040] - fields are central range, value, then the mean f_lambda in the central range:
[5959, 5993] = -1.67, 8.31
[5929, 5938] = 0.09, 7.98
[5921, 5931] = -0.52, 8.5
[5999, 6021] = 0.33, 7.7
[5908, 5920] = -0.35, 8.36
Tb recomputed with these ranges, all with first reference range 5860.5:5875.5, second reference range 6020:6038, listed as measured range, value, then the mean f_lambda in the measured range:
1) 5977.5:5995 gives -1.2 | 8.44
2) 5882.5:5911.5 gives 2.5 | 7.52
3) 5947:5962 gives -0.5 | 8.29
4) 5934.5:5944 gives 0.7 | 7.48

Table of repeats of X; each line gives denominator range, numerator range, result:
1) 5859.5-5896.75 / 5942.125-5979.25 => 1.07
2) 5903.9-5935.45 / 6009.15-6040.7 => 0.96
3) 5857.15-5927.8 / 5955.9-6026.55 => 1.04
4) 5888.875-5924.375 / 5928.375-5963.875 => 1.02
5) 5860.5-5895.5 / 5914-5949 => 1.06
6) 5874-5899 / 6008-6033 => 1.10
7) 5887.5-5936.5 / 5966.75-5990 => 1.05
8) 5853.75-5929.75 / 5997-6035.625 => 1.00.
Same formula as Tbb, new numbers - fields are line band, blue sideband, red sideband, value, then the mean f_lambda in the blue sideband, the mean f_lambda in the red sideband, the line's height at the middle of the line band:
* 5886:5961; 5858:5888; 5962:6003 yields 0.04 mag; 8.11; 8.2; 8.15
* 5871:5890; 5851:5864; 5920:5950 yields 0.03 mag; 8.14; 7.89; 8.06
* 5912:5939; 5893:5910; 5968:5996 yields -0.02 mag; 8.1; 8.29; 8.15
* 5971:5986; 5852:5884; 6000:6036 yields -0.02 mag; 8.32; 7.73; 7.88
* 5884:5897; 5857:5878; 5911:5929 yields 0.29 mag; 8.31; 8.46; 8.37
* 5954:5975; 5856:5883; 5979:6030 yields -0.03 mag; 8.27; 7.96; 8.05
